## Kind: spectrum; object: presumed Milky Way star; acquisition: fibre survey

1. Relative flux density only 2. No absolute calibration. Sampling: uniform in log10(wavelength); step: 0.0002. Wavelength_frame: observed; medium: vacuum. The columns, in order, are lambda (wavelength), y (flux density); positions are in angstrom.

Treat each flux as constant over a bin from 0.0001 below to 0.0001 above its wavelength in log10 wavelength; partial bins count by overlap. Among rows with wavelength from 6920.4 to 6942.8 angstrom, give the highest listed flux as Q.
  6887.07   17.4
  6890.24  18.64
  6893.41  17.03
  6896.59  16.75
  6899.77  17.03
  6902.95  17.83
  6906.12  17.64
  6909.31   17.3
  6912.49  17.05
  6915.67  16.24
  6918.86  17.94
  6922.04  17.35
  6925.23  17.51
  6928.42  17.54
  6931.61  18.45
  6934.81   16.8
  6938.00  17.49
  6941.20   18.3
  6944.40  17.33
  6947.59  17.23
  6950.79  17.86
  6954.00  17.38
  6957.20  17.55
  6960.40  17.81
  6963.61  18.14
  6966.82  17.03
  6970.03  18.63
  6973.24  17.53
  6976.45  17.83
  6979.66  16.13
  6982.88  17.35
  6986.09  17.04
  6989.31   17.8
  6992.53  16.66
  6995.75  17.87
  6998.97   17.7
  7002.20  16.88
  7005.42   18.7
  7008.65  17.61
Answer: 18.45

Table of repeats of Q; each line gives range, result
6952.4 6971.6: 18.63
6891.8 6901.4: 17.03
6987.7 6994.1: 17.8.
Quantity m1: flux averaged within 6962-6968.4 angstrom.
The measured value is 17.6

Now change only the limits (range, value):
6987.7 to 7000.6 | 17.5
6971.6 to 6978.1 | 17.7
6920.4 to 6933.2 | 17.7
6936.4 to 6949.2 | 17.6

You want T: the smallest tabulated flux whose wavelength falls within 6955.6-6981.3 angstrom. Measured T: 16.13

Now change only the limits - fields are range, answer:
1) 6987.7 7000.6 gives 16.66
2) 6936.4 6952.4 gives 17.23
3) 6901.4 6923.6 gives 16.24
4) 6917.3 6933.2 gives 17.35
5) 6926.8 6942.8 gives 16.8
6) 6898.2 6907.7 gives 17.03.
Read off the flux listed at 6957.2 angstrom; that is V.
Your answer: 17.55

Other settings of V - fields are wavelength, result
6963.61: 18.14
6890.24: 18.64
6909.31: 17.3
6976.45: 17.83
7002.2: 16.88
